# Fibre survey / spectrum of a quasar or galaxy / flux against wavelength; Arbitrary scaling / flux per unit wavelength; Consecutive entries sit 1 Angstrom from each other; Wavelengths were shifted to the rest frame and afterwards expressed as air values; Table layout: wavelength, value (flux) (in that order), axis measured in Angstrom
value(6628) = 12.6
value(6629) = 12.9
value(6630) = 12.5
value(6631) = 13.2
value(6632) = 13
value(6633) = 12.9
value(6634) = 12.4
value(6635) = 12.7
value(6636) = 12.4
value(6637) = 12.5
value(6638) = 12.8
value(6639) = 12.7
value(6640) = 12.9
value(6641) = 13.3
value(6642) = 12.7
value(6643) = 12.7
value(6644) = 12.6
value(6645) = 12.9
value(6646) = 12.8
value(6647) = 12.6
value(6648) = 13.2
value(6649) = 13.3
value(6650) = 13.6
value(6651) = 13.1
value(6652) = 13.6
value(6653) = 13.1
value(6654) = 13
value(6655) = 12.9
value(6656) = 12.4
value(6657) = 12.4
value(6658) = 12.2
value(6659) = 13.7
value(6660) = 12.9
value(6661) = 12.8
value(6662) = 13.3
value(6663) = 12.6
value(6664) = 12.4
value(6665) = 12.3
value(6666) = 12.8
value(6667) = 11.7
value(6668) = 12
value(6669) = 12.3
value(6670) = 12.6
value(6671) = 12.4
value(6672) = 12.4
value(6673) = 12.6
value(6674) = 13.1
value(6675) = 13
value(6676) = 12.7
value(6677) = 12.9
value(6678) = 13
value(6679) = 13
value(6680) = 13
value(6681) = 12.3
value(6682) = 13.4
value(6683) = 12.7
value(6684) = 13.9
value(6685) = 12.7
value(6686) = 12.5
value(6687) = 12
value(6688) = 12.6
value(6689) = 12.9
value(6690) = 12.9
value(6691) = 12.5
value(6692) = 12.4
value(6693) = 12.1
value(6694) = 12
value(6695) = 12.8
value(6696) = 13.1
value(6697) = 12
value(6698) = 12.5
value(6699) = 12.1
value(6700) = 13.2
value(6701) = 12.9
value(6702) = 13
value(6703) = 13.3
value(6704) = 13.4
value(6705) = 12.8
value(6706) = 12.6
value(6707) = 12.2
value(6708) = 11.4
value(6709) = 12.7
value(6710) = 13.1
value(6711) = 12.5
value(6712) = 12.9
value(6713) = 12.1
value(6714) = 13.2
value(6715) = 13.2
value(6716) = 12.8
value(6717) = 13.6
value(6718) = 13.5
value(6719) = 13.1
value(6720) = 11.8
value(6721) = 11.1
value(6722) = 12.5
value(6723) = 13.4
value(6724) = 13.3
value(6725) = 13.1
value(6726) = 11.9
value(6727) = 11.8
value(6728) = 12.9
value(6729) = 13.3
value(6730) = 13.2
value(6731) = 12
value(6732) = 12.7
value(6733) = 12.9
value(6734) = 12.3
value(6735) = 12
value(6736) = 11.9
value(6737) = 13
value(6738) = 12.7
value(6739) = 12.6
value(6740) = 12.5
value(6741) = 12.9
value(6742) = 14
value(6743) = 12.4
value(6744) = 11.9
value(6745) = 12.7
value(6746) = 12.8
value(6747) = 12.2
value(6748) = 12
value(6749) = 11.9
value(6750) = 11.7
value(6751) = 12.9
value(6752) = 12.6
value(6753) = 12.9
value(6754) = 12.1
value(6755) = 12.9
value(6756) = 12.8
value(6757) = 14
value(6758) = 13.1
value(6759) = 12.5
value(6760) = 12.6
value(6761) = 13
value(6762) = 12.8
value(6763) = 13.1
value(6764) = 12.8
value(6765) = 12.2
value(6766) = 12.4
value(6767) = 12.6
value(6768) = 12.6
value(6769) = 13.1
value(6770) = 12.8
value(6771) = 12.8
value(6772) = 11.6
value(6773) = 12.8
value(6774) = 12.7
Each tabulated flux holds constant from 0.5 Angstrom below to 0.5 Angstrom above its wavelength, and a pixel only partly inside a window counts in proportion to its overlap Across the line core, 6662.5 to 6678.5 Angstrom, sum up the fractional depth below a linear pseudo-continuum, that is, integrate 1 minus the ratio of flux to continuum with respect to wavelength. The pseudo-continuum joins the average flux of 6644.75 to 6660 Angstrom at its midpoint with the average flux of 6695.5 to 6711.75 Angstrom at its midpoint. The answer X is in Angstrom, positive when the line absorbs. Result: 0.4 Angstrom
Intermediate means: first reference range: 13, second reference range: 12.7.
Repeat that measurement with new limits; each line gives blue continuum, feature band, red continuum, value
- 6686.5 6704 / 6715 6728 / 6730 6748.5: -0.1 Angstrom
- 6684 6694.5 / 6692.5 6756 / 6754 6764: 0.5 Angstrom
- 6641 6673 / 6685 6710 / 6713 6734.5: 0.3 Angstrom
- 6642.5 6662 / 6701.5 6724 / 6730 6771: 0.0 Angstrom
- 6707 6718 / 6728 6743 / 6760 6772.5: 0.0 Angstrom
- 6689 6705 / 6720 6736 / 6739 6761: 0.2 Angstrom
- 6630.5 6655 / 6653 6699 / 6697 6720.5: 0.6 Angstrom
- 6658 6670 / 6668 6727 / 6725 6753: -0.6 Angstrom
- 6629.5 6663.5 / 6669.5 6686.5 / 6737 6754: -0.1 Angstrom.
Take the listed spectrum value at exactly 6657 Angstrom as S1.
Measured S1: 12.4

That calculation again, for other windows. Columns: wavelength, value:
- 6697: 12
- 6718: 13.5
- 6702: 13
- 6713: 12.1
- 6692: 12.4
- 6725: 13.1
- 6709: 12.7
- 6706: 12.6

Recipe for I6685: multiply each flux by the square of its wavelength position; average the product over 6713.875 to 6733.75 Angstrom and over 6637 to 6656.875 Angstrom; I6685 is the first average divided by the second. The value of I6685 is 1.0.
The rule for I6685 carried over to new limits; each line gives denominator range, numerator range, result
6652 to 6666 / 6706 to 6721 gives 1.01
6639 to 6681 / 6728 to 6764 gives 1.02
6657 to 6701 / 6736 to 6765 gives 1.02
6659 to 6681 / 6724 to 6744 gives 1.02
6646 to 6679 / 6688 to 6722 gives 1.00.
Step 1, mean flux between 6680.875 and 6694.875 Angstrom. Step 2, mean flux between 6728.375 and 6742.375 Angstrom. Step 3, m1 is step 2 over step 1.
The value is 1.0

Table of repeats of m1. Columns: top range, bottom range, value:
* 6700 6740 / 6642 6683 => 0.99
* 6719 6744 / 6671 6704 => 0.99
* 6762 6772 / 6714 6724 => 0.99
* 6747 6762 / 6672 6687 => 0.98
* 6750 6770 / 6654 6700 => 1.01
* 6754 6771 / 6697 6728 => 1.01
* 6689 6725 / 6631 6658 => 0.99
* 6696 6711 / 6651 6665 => 0.99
